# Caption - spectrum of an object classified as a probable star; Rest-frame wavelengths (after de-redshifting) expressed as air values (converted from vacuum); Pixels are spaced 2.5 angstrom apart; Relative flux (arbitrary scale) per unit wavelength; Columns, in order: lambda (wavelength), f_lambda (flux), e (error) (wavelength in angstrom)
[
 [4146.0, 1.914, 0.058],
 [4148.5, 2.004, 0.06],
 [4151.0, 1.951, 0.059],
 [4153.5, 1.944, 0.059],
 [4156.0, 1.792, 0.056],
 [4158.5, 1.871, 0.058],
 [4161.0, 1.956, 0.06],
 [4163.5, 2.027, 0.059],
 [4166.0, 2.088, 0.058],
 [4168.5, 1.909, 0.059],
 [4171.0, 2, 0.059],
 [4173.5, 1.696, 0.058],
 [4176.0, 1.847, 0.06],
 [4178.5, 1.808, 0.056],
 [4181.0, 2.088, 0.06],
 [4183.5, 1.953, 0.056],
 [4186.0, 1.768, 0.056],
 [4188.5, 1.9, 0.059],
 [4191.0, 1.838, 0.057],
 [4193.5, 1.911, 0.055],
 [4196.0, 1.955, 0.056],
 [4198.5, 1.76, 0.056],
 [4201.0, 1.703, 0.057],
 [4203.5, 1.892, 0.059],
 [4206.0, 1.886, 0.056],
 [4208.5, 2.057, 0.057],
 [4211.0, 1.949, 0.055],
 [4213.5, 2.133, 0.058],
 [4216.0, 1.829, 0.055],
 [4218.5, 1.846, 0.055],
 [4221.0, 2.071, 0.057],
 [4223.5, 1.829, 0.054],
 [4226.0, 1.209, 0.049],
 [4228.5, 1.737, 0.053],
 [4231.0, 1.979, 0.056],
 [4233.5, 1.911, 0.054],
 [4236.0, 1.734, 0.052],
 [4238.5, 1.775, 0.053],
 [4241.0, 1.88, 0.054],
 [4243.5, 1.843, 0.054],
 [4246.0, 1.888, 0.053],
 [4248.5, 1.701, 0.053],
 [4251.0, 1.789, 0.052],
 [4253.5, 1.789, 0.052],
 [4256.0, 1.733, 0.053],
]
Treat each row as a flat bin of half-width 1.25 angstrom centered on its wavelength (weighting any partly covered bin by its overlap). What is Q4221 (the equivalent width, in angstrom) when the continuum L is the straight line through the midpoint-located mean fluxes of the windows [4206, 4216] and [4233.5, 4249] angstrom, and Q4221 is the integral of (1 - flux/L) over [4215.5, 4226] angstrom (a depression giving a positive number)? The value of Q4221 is 0.7 angstrom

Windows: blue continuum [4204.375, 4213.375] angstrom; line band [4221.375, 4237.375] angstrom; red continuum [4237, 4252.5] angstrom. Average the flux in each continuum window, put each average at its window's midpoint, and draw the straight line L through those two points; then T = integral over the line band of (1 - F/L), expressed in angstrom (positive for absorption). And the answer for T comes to 1.1 angstrom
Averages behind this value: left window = 1.98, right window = 1.81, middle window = 1.75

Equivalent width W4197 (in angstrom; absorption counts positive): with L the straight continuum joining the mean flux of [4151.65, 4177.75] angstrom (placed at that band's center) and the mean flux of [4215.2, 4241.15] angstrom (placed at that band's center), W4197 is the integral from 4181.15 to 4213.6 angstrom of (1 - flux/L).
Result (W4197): -0.8 angstrom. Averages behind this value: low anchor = 1.91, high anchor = 1.8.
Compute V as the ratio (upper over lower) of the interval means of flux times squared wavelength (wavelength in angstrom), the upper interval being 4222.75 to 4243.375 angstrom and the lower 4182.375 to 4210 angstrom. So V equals 0.96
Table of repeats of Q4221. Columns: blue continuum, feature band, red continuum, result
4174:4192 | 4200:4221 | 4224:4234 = -1.8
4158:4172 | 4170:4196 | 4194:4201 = 0.2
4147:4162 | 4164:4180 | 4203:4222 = 0.2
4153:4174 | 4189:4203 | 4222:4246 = 0.1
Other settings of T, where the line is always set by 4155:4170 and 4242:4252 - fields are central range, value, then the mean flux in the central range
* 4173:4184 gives 0.2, 1.89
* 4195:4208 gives 0.2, 1.85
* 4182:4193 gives 0.2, 1.87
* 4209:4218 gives -0.5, 1.97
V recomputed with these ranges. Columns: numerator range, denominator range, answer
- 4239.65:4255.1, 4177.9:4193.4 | 0.98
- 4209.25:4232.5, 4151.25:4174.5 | 0.99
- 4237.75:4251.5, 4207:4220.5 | 0.94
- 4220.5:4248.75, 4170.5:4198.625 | 0.98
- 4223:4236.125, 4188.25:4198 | 0.93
